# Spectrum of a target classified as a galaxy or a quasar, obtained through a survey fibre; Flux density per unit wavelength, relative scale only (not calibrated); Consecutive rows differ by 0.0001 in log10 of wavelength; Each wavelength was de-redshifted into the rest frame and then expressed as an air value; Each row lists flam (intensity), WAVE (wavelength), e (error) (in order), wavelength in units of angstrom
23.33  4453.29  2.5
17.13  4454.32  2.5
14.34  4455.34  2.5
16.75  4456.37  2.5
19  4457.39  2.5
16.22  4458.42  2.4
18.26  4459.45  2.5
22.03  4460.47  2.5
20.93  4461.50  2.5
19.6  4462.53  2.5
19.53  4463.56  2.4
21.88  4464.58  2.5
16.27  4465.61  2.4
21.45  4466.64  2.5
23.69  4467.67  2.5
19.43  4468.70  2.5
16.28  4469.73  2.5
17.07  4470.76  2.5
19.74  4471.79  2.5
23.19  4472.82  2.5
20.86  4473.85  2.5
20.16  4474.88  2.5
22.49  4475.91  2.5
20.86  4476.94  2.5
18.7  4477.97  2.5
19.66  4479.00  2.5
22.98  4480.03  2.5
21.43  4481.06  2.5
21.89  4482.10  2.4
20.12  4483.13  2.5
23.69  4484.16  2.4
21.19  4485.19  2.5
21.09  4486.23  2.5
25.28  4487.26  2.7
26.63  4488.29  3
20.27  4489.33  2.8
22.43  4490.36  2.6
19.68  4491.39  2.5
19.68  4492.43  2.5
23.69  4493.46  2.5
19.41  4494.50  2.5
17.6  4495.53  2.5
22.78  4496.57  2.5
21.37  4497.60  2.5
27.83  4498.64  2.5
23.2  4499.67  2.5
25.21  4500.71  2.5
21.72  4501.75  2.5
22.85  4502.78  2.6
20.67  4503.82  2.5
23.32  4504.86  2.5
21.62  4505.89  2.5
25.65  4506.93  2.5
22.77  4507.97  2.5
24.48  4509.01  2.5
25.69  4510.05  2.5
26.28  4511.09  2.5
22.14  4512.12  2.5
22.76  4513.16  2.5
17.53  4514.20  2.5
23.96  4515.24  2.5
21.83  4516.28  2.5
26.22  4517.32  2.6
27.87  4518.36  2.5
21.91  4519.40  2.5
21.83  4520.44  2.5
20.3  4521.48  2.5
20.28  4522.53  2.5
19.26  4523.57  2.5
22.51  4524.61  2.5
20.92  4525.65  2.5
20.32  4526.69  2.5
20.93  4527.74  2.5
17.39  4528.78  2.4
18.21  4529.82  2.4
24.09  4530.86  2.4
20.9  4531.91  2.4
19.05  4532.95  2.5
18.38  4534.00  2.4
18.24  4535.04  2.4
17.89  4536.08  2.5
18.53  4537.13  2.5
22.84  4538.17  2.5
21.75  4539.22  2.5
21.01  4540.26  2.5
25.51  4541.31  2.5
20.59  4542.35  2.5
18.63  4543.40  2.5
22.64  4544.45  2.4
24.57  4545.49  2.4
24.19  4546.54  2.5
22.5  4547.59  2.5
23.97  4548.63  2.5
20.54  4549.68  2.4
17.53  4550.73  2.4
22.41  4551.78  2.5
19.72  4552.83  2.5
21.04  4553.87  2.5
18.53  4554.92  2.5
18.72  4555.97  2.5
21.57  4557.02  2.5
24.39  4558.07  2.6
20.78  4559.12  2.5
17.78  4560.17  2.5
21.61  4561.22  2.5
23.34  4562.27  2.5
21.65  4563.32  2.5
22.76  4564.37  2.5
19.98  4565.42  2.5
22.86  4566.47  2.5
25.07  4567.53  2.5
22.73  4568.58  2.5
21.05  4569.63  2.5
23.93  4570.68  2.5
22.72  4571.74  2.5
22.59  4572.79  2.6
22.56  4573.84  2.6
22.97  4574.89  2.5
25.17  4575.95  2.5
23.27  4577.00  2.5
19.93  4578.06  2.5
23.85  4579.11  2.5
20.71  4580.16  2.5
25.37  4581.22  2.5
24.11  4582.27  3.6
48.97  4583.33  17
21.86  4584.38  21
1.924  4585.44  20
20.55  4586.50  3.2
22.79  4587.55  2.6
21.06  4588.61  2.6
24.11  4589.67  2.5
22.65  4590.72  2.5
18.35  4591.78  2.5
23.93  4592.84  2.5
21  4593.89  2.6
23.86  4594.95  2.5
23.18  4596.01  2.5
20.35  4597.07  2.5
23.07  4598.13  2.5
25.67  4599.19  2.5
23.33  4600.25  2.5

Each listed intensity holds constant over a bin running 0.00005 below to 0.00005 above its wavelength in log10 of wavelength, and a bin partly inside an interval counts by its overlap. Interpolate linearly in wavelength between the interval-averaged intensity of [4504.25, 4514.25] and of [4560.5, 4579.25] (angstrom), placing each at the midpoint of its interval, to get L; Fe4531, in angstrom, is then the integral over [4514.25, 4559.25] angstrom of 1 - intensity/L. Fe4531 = 3.6 angstrom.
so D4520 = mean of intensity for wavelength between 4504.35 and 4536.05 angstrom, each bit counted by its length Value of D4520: 21.8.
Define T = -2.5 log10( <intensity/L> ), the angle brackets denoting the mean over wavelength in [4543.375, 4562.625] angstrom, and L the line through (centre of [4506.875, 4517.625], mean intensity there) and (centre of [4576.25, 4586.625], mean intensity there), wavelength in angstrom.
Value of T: 0.10 mag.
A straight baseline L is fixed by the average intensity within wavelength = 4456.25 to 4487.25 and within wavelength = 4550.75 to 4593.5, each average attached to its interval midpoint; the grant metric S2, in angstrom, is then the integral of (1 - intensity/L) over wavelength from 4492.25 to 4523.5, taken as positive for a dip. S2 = -2.6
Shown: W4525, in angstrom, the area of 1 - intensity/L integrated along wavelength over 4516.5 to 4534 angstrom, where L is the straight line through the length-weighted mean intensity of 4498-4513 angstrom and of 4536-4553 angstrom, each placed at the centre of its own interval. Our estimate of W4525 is 1.1 angstrom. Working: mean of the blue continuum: 23.8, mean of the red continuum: 21.6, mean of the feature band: 21.3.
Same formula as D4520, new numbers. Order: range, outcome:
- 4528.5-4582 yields 21.6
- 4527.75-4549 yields 21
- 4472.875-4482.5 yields 21.1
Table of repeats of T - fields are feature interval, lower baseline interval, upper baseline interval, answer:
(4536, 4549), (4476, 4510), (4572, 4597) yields 0.03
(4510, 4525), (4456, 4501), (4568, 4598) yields -0.05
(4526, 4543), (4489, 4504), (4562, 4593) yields 0.10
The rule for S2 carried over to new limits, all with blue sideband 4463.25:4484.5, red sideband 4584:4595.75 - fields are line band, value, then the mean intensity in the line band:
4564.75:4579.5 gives -1.8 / 22.7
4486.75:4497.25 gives -0.6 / 21.7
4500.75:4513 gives -1.8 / 23.4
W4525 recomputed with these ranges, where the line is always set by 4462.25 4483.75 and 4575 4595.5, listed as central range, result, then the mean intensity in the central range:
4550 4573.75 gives 0.9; 21.5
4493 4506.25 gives -0.9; 22.4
